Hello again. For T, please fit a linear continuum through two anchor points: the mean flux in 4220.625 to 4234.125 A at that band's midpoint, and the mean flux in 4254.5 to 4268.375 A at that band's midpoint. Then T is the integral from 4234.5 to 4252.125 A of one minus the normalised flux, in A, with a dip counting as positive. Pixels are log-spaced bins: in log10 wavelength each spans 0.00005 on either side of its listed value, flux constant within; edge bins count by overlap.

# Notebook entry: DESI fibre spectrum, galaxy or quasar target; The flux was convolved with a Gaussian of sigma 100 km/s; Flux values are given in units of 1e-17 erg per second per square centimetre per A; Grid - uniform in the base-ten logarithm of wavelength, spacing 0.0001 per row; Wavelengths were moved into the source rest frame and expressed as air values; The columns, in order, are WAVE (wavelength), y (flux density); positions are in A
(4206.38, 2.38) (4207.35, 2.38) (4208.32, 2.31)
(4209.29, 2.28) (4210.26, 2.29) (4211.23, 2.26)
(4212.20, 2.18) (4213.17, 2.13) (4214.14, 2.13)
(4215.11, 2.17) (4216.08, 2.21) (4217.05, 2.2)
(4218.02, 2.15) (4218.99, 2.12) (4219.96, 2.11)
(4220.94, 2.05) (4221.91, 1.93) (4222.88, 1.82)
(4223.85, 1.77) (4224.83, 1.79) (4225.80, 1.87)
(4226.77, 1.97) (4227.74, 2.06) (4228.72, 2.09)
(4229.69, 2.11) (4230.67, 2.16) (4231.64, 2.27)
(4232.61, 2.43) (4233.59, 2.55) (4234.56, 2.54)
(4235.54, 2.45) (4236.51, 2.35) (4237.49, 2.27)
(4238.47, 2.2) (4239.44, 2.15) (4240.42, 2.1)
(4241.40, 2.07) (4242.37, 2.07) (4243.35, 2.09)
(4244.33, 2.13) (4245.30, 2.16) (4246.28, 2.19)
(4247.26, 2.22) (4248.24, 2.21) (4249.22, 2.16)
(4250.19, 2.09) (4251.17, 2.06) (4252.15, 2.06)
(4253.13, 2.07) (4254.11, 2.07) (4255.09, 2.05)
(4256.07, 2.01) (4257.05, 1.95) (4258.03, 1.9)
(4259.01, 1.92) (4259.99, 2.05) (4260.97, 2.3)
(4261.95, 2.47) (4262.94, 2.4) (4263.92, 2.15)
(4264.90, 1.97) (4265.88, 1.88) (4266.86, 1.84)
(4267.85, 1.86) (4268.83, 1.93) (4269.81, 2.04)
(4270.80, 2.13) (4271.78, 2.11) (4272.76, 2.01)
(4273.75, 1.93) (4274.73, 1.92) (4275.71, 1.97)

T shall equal -1.05 A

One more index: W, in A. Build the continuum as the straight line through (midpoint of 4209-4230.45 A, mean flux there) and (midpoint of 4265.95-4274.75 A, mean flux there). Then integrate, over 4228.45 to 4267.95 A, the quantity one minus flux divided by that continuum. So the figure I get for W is -2.6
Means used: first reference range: 2.08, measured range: 2.15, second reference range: 1.97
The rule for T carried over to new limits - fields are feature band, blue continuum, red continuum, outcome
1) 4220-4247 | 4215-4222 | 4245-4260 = -0.4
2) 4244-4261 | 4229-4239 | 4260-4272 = 0.8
